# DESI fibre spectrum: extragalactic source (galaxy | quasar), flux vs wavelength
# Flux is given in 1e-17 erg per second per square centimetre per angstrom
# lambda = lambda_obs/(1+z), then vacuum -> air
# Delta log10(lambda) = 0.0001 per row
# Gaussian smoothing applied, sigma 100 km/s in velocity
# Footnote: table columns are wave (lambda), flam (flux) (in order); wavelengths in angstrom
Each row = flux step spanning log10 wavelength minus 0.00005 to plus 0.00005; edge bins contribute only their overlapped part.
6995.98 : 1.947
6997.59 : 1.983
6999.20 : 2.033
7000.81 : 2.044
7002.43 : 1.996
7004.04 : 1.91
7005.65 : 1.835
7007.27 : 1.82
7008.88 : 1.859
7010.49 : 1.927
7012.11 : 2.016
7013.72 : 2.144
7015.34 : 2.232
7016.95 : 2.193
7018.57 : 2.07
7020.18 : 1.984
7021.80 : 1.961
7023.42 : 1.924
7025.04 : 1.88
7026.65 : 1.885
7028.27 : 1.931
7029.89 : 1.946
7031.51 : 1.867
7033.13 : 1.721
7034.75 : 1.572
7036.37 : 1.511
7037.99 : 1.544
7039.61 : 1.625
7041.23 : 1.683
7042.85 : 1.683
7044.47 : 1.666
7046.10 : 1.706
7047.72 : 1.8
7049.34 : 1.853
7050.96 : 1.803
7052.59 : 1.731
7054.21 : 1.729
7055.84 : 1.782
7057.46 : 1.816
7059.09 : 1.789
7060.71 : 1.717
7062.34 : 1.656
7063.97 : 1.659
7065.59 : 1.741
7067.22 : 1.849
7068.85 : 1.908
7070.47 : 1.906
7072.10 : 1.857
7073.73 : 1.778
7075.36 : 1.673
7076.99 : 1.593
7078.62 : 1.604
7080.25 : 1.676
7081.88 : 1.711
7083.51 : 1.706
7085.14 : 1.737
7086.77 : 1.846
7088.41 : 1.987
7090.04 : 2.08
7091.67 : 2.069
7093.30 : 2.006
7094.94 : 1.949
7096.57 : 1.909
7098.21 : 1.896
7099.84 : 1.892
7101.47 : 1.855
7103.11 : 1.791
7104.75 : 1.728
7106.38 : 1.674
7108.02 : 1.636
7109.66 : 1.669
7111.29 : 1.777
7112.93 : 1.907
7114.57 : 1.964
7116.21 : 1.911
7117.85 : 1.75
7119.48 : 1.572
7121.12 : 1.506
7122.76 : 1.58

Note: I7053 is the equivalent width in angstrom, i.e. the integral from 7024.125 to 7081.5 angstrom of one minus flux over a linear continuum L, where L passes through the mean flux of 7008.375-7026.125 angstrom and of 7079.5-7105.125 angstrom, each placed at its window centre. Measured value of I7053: 5.9 angstrom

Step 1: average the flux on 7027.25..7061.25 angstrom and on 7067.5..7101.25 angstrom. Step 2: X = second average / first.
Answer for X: 1.06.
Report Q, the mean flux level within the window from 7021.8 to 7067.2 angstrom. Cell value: 1.75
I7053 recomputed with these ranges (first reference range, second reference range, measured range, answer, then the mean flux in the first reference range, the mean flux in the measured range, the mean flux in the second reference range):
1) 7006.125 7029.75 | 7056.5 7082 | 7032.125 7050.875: 1.97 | 1.98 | 1.68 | 1.75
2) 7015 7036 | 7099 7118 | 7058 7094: 0.94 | 1.92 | 1.8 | 1.8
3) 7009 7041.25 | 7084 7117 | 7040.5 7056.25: 1.13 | 1.89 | 1.74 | 1.86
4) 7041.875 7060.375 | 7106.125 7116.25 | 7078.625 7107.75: -1.05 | 1.76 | 1.84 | 1.79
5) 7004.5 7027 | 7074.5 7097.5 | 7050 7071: 1.19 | 1.98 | 1.77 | 1.82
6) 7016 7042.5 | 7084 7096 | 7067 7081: 1.16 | 1.83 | 1.76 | 1.95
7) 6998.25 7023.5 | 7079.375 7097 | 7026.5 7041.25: 1.80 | 2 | 1.72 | 1.88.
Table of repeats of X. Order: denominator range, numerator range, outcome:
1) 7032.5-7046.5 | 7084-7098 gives 1.19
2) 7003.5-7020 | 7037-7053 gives 0.85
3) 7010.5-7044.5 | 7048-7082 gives 0.94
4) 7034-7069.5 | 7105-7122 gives 1.01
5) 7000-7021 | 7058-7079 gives 0.88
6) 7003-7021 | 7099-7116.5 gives 0.90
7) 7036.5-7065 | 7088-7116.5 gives 1.09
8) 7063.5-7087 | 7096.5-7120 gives 1.03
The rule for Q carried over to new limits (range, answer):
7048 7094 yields 1.79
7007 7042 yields 1.88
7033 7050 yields 1.67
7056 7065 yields 1.73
